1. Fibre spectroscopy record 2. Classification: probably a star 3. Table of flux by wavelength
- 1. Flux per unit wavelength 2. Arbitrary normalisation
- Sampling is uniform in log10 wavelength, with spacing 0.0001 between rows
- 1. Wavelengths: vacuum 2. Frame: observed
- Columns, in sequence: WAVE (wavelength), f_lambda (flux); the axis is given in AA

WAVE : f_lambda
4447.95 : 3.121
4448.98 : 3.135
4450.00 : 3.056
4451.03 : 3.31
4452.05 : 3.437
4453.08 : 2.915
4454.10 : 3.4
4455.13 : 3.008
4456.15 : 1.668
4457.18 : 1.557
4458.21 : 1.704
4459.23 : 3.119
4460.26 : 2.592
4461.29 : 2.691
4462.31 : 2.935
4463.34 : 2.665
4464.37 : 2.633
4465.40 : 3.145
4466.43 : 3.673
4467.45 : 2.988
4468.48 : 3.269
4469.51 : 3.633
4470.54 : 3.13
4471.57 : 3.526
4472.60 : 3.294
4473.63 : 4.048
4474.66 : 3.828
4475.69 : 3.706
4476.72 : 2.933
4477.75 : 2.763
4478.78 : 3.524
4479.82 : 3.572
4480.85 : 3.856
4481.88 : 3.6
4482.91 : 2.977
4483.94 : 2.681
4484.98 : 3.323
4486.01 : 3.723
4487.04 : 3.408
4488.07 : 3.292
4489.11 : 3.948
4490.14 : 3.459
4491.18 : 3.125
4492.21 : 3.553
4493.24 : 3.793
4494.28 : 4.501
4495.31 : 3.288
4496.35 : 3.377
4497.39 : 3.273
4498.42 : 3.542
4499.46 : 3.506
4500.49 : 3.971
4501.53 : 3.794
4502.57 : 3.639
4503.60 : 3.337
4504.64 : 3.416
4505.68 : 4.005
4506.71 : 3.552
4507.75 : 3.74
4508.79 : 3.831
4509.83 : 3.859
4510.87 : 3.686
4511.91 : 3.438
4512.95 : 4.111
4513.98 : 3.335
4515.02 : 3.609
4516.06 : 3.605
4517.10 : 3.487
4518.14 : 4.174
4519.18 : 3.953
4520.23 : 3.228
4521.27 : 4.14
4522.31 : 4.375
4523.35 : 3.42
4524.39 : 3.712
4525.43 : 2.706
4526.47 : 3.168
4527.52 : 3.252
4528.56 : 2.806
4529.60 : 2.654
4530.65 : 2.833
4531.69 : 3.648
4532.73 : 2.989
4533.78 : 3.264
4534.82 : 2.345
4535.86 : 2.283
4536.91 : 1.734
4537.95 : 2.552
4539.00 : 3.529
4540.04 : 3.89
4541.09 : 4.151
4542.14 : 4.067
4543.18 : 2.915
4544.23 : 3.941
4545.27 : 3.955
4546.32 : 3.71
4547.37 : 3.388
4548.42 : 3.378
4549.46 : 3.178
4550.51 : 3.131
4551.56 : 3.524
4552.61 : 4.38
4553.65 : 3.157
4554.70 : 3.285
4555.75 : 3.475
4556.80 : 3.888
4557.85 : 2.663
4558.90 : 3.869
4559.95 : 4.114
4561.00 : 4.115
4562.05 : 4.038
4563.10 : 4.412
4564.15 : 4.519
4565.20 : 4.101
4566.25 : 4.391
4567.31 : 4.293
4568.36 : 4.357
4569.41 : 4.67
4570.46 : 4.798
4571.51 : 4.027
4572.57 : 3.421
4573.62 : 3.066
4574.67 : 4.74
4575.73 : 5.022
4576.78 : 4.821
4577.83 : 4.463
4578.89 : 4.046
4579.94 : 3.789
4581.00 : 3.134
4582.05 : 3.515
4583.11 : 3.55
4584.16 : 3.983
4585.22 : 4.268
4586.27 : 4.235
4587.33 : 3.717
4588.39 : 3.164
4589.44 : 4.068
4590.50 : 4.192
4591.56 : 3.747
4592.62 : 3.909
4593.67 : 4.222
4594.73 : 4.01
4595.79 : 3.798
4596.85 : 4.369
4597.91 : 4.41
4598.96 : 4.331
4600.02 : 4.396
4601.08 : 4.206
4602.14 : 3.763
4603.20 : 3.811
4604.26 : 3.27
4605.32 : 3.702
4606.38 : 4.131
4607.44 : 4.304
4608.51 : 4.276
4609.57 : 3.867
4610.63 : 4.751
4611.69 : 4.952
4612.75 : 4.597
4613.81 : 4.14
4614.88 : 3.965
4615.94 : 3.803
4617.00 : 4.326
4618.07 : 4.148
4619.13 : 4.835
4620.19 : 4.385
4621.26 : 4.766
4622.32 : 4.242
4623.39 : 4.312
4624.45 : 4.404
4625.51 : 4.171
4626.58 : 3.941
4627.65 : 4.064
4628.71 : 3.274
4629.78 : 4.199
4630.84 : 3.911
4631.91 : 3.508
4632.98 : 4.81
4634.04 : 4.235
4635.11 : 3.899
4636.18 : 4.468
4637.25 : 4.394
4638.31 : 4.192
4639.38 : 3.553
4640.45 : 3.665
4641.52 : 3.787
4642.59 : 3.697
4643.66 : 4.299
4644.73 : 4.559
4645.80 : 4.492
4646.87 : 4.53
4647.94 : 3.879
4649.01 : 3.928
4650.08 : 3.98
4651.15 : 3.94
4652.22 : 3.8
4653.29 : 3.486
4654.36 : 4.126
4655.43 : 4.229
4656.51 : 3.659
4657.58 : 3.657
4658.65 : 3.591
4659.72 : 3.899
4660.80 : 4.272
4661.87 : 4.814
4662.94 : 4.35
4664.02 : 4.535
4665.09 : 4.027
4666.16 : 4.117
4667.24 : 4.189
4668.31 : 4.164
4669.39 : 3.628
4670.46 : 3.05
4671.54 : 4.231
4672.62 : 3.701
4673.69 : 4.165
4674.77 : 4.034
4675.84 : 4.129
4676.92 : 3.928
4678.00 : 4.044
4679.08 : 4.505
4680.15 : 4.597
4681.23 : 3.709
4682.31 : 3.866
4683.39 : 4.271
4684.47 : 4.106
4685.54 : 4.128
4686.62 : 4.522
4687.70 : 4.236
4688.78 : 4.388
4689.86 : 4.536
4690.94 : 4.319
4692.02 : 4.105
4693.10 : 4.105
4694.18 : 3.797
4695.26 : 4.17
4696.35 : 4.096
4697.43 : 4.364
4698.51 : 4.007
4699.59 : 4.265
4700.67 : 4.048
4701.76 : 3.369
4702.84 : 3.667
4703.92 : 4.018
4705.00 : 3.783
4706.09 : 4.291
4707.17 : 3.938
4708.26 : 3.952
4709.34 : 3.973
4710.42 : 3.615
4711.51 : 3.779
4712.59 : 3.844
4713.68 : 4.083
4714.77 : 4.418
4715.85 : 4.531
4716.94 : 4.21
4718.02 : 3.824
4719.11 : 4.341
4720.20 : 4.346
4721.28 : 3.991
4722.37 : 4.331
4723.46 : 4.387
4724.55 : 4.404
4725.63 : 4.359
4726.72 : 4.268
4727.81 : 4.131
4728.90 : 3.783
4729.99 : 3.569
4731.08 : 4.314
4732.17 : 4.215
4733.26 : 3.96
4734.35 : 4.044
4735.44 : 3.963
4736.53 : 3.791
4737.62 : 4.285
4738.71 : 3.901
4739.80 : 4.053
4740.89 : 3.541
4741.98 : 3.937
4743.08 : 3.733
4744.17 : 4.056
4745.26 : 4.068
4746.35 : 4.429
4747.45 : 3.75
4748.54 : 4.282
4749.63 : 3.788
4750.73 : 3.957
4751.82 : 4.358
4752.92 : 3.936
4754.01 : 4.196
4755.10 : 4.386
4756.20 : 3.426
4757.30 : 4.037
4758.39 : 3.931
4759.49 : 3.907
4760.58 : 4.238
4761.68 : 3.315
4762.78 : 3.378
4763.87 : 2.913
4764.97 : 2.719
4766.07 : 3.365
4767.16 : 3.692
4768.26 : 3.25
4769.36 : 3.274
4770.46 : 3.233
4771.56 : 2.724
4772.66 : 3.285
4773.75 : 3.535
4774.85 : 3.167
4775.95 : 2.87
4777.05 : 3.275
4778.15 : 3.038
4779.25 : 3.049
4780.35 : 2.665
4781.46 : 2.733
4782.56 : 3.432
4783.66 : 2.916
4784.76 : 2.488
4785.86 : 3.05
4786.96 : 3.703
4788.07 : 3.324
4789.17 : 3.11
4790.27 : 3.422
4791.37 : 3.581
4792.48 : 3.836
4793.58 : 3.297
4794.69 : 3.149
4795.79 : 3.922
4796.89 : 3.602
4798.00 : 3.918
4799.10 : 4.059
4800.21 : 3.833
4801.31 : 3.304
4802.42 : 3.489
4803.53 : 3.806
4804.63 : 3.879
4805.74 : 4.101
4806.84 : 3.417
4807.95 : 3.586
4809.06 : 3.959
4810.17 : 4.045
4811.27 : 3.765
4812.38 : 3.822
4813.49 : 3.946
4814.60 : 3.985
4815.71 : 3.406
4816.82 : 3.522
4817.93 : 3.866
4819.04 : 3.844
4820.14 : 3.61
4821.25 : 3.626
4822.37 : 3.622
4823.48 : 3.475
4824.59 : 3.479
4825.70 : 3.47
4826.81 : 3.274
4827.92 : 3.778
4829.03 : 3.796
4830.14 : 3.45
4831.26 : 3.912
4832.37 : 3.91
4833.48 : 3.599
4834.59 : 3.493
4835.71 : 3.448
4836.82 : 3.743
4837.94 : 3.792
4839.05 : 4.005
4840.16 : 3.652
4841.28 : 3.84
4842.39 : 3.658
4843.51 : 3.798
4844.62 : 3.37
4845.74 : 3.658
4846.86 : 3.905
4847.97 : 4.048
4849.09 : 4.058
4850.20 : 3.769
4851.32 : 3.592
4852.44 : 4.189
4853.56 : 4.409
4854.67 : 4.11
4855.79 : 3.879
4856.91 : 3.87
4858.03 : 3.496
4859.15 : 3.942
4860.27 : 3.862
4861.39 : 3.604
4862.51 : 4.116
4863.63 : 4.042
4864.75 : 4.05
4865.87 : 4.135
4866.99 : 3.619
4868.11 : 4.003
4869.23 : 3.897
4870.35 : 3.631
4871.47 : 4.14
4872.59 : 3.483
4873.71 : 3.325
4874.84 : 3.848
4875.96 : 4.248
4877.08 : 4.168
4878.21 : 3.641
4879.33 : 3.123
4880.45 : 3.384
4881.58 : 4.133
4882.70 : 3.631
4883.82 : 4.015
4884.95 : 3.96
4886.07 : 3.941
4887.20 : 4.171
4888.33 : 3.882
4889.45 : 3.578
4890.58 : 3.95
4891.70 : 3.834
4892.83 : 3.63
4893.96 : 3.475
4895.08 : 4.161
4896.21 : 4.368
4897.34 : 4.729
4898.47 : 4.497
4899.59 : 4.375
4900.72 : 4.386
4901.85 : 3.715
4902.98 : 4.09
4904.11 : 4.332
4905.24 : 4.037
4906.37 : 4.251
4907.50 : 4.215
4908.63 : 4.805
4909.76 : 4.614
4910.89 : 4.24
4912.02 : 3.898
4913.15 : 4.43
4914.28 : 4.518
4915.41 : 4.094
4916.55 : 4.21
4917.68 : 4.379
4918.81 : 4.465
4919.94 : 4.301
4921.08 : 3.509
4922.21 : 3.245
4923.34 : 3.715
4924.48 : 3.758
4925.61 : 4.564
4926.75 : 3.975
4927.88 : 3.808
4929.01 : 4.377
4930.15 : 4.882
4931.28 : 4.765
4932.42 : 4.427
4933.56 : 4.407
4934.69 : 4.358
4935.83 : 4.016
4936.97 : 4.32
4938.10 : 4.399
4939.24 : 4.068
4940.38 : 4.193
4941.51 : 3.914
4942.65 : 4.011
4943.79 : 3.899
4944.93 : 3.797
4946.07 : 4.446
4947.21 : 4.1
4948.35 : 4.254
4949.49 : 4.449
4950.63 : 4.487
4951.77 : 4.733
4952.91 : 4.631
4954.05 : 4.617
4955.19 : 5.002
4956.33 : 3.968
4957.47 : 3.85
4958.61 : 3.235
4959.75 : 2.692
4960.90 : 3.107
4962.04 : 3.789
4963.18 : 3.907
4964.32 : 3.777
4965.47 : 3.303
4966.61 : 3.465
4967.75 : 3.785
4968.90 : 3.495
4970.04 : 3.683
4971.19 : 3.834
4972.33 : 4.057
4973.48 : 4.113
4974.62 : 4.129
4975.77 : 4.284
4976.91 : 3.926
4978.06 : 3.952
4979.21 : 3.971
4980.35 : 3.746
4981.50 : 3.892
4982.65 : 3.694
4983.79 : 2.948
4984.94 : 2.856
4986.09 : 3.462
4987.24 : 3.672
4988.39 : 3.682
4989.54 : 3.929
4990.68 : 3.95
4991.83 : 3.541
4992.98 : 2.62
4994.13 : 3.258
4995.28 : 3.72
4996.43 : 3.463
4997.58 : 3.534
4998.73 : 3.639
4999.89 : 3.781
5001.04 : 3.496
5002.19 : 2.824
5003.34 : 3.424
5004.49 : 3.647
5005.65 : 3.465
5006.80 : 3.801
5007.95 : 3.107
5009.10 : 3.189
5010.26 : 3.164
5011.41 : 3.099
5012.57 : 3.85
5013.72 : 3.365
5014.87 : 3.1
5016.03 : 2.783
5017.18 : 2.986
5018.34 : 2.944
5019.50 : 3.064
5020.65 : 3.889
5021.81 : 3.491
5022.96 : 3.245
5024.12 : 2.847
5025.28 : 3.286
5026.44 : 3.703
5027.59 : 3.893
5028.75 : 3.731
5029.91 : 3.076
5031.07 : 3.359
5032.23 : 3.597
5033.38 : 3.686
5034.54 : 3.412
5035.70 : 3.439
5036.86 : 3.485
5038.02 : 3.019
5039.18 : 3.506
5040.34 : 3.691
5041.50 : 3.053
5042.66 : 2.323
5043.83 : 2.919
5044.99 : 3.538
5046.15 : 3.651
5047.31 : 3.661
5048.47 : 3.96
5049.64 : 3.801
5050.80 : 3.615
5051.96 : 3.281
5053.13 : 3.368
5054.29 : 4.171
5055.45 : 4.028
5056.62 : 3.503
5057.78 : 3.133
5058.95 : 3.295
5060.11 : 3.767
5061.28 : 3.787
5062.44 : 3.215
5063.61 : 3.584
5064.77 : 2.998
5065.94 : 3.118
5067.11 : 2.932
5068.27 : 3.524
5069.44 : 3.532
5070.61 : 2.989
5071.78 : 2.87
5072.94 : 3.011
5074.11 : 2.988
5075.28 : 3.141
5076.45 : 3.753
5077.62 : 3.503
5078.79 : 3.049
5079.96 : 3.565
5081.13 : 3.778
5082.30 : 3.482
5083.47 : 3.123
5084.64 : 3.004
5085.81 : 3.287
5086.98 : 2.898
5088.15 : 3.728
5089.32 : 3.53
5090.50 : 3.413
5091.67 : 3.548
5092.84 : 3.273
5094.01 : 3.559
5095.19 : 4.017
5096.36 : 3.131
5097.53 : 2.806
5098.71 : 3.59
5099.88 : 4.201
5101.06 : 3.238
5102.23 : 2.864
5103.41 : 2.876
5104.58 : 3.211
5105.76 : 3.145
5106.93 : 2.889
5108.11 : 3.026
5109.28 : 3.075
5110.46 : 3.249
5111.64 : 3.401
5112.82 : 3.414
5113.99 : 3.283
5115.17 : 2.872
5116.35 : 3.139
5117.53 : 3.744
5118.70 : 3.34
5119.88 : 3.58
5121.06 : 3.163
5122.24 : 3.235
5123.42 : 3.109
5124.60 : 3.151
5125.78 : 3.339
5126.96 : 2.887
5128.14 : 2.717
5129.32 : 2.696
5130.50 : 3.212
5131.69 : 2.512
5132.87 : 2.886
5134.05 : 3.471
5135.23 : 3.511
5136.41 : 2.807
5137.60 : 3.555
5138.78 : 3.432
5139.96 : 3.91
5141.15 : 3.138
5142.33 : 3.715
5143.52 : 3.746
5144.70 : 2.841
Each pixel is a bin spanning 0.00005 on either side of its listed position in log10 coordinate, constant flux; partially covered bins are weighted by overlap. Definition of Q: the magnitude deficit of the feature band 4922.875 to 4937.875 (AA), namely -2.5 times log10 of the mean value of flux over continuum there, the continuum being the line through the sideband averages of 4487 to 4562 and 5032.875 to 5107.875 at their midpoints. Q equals -0.25 mag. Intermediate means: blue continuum 3.5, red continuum 3.36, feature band 4.27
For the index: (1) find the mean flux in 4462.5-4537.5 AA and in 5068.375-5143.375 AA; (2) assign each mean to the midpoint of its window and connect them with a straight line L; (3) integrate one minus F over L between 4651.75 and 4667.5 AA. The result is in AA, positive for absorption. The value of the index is -3.2 AA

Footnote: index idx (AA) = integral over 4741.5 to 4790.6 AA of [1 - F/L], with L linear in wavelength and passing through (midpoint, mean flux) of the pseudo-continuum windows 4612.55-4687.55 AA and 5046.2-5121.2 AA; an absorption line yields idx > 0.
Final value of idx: 5.1 AA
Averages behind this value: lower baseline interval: 4.1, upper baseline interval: 3.36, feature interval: 3.49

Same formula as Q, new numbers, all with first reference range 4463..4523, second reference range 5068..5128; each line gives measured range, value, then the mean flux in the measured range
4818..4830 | -0.07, 3.61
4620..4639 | -0.20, 4.17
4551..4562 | -0.05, 3.66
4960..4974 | -0.10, 3.67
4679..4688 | -0.21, 4.2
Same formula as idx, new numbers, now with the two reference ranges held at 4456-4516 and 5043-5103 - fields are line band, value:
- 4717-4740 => -5.00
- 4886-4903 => -3.33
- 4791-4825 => -3.23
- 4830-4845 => -1.41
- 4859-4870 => -1.74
